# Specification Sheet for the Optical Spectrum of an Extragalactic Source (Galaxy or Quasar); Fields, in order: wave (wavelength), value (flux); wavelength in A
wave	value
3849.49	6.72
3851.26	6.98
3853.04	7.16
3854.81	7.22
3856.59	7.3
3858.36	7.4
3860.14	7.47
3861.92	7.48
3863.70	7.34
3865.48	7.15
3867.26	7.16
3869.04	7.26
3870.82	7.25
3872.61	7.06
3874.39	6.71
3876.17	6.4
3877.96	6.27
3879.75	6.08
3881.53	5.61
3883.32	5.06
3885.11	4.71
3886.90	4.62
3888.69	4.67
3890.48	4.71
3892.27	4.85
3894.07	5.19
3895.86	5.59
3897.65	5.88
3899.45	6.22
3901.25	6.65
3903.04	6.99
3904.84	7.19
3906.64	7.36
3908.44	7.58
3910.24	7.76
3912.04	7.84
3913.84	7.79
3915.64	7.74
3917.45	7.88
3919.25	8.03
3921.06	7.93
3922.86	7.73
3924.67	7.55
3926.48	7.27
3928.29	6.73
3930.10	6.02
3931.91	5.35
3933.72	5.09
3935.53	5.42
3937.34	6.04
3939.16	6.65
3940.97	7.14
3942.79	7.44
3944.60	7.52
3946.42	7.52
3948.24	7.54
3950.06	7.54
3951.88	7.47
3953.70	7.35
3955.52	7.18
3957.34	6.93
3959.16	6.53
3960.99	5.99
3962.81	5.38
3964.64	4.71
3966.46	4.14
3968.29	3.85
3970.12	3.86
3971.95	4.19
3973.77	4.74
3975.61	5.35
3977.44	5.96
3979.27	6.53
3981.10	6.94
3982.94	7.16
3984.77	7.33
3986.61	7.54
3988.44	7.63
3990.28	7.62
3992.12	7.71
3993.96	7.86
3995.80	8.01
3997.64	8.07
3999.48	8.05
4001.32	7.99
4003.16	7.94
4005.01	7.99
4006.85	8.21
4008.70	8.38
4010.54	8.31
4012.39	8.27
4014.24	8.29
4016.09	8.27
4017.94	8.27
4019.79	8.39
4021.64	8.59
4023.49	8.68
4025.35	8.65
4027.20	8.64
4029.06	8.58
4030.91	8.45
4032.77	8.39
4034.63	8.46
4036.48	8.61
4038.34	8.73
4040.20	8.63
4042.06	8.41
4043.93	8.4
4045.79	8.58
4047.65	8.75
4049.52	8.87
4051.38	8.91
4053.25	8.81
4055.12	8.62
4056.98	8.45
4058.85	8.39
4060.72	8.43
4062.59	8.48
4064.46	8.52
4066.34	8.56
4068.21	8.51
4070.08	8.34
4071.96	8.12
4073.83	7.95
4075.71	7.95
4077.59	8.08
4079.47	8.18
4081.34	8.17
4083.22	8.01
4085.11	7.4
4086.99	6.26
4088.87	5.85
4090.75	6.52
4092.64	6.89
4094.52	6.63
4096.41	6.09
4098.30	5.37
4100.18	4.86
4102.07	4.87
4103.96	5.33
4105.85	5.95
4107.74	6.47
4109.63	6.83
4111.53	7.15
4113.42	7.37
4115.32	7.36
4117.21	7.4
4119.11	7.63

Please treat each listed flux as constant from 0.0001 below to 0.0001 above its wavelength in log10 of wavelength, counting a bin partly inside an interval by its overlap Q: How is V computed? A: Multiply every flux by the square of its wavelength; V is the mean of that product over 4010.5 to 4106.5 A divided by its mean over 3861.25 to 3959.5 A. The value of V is 1.3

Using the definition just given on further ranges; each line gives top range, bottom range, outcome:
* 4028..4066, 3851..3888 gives 1.41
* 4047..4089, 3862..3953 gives 1.33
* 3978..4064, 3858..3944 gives 1.32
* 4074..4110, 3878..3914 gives 1.20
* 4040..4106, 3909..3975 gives 1.24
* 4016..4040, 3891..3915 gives 1.36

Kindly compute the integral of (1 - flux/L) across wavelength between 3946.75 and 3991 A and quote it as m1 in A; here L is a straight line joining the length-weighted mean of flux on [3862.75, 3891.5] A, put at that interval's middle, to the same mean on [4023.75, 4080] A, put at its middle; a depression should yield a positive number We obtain 6.7 A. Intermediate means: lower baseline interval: 6.12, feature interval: 6.24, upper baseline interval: 8.48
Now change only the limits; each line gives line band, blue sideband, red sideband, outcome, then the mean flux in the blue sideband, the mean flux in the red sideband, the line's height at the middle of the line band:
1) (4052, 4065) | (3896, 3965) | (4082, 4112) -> -4.3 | 6.92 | 6.28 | 6.43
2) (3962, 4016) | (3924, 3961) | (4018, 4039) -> 6.5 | 6.79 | 8.55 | 7.74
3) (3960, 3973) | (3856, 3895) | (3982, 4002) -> 4.9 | 6.25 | 7.72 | 7.4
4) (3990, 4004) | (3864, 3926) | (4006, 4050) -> 0.2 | 6.62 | 8.49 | 8.05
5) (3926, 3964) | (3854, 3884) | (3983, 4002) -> 3.9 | 6.85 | 7.75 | 7.4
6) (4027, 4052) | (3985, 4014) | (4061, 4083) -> -1.4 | 7.96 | 8.26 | 8.13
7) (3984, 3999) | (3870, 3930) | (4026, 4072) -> 0.1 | 6.57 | 8.55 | 7.79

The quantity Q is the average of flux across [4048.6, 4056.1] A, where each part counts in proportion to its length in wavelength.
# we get 8.81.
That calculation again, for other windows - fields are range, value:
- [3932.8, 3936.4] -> 5.26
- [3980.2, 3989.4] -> 7.32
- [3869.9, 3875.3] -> 7.01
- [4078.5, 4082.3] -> 8.19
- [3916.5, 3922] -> 7.94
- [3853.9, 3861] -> 7.35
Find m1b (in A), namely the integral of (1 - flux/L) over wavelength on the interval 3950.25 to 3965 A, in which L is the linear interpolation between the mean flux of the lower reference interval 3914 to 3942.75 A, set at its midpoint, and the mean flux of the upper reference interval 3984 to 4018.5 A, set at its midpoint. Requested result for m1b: 1.5 A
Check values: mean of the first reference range 6.88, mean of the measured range 6.56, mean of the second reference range 7.99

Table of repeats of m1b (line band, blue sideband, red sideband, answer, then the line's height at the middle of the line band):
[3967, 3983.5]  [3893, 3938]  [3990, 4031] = 5.1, 7.71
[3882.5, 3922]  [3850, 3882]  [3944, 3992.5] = 1.6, 6.76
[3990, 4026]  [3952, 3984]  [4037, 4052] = -4.6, 7.27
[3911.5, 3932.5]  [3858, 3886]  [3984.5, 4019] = -0.5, 7.16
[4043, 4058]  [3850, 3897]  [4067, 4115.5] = -4.1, 6.83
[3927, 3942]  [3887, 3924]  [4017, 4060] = 2.2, 7.14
